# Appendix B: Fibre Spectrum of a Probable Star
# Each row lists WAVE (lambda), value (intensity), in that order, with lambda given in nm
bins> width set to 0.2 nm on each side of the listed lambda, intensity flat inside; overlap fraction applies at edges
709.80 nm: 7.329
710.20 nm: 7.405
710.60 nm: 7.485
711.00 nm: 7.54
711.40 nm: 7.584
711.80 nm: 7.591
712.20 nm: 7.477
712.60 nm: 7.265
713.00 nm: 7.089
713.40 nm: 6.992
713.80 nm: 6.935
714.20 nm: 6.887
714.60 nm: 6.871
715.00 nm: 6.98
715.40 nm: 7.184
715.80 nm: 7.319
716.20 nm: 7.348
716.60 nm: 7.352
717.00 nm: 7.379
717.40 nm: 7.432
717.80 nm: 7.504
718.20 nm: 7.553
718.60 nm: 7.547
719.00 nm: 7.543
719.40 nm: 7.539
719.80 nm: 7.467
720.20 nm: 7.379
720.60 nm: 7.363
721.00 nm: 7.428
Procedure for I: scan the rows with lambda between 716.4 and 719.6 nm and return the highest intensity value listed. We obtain 7.553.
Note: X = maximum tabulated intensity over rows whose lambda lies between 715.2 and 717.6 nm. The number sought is 7.432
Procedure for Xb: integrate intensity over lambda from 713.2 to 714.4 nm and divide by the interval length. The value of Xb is 6.94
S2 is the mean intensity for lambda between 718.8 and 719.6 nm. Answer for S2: 7.54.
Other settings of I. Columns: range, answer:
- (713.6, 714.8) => 6.935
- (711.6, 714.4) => 7.591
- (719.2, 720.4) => 7.539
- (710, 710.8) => 7.485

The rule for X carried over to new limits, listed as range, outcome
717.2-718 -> 7.504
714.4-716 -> 7.319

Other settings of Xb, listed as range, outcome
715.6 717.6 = 7.37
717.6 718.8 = 7.53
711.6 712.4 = 7.53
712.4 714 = 7.07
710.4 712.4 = 7.54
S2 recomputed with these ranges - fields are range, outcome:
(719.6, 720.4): 7.42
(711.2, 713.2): 7.4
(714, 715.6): 6.98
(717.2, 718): 7.47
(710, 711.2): 7.48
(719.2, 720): 7.5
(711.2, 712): 7.59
